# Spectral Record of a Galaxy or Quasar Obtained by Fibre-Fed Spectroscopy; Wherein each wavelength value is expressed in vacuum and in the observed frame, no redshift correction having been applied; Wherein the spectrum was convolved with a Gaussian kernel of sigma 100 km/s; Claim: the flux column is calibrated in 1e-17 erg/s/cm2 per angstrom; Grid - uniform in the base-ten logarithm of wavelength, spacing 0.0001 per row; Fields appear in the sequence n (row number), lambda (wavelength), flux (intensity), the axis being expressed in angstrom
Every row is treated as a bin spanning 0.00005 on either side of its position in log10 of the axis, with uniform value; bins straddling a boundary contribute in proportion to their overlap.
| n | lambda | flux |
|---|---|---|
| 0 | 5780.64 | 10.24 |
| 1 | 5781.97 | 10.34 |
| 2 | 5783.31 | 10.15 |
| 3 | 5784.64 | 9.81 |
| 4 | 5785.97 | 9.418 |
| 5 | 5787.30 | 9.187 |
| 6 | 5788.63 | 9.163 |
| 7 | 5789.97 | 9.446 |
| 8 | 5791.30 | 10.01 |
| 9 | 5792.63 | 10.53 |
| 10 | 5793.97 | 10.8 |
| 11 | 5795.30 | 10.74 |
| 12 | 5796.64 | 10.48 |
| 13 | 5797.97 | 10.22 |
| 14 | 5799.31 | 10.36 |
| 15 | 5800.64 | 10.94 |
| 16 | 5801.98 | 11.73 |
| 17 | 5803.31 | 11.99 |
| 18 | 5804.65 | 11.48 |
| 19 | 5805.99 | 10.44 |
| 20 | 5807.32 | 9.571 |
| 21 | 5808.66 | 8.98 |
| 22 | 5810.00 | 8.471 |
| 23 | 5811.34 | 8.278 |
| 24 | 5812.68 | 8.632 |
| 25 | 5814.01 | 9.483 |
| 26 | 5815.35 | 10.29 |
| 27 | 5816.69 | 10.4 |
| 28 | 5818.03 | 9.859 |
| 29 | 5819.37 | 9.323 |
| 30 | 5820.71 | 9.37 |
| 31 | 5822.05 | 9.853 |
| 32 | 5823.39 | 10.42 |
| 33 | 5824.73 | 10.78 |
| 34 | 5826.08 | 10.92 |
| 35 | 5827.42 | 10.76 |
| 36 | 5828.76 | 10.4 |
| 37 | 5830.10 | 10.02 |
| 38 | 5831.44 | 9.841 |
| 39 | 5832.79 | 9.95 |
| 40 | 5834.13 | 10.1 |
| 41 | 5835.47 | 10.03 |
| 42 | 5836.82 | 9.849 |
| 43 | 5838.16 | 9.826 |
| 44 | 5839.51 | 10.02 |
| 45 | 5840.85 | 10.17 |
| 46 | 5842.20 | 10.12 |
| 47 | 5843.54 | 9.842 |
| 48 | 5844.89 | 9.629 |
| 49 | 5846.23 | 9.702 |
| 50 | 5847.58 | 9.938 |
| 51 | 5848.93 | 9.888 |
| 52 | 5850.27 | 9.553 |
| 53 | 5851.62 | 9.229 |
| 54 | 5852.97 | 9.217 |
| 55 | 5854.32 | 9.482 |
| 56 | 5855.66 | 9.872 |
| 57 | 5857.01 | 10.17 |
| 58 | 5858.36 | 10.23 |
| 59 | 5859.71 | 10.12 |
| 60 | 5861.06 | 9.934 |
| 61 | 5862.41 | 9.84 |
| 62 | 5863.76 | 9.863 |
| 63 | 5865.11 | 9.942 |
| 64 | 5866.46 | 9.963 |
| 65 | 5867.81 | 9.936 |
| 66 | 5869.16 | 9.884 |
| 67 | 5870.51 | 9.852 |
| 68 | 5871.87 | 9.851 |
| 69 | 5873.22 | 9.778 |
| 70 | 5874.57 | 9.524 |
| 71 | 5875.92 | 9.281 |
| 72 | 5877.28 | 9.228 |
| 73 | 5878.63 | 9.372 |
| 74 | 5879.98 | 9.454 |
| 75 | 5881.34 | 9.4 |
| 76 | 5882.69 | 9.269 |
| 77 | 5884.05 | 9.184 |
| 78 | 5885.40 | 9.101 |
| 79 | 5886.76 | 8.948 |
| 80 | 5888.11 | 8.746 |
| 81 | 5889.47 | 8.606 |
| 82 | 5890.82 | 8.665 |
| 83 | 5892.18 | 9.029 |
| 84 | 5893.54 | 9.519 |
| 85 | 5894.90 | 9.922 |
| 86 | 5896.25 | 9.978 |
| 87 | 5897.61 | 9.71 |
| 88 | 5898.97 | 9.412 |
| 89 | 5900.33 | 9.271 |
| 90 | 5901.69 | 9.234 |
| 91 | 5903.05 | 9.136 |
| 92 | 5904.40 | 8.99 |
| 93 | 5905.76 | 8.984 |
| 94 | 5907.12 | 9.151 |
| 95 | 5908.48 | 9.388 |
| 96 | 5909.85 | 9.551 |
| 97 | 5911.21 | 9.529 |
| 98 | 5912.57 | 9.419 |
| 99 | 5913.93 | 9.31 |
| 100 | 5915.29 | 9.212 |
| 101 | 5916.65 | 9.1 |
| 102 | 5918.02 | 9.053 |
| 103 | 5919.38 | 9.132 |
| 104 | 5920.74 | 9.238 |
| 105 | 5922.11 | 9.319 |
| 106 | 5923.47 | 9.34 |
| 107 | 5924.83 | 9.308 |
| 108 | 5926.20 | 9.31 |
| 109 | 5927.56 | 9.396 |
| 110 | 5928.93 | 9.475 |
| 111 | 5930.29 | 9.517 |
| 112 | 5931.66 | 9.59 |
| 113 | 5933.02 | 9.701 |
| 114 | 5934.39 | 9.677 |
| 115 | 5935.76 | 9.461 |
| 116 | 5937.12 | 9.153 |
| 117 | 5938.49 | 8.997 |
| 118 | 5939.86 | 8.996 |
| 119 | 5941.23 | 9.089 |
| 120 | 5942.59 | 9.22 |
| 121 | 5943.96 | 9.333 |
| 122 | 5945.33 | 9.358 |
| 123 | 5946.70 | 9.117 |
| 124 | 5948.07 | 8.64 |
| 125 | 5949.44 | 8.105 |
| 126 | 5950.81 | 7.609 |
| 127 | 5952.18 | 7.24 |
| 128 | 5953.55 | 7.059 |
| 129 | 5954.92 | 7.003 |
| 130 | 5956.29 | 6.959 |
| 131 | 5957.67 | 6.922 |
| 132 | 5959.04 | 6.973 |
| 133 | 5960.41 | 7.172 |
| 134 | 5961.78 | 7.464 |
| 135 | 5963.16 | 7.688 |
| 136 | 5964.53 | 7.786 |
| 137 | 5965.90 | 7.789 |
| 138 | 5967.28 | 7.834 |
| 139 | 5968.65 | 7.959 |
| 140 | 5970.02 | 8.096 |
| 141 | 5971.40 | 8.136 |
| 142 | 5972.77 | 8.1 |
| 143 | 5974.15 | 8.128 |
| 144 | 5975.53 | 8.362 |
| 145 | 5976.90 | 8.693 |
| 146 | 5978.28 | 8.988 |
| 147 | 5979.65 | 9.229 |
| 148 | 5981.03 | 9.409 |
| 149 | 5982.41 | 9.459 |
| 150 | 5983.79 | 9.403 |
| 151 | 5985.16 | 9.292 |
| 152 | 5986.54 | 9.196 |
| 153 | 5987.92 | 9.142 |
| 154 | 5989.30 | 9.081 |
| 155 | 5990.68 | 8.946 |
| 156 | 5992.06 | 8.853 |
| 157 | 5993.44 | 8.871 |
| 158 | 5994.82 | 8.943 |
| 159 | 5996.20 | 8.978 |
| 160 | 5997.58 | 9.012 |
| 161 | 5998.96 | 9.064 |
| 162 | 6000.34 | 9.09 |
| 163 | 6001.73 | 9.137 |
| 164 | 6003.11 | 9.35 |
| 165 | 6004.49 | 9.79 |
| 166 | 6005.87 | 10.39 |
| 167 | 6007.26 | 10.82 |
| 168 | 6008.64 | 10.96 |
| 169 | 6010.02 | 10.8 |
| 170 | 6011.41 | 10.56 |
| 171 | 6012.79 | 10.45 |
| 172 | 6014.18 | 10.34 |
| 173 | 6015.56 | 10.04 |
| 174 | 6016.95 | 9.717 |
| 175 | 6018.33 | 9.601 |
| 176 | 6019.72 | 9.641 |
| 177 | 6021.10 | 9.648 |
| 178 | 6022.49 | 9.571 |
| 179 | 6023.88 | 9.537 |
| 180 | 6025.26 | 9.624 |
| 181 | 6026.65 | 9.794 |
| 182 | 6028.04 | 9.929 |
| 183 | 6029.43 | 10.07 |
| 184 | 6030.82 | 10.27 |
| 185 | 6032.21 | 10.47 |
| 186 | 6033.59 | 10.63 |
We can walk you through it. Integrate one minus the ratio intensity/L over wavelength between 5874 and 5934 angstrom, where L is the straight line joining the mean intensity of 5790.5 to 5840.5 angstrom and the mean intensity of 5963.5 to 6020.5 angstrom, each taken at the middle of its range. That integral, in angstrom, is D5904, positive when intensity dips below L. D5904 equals 2.29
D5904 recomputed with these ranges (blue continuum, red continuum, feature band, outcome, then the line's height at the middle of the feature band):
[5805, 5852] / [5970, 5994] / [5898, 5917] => 0.1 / 9.34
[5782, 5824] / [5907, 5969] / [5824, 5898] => -2.3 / 9.43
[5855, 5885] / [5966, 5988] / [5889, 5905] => 0.3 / 9.46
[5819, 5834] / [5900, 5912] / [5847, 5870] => -0.1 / 9.79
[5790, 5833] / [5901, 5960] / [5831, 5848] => -0.1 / 9.86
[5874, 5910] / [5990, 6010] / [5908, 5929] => 0.0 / 9.31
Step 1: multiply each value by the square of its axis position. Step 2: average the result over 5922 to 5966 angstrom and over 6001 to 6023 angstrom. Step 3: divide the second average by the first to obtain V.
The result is 1.2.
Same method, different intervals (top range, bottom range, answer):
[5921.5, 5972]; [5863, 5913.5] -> 0.92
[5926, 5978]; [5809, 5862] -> 0.89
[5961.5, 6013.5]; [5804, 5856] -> 0.97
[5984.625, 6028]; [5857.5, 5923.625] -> 1.06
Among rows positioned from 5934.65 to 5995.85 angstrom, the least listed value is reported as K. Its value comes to 6.922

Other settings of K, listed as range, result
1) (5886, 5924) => 8.606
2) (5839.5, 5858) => 9.217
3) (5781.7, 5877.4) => 8.278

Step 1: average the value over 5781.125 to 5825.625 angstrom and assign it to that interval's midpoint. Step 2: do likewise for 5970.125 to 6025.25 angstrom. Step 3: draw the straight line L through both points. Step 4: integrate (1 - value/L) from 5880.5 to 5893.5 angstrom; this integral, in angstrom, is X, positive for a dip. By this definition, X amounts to 1.0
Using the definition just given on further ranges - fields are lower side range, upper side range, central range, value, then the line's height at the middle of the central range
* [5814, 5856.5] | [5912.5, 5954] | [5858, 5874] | -0.4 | 9.67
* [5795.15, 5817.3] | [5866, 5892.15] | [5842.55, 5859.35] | -0.2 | 9.66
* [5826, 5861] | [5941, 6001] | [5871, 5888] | 0.3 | 9.51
